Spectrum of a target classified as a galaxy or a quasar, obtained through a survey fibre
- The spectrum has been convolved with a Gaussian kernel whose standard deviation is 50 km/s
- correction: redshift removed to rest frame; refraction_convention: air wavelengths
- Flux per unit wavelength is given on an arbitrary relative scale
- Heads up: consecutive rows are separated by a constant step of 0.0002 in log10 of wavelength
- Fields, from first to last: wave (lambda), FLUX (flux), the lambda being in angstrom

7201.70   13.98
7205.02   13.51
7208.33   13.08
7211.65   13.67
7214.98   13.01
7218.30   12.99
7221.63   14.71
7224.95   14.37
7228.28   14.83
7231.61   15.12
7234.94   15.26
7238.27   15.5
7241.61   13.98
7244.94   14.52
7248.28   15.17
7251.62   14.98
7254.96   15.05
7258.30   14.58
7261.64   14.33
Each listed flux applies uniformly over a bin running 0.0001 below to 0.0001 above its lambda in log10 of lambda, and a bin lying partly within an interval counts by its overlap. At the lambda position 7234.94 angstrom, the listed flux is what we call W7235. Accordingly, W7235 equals 15.26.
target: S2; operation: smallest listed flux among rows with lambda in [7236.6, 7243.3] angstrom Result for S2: 13.98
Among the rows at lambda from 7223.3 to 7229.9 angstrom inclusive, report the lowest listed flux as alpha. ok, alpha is 14.37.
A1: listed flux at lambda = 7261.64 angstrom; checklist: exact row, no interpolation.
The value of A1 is 14.33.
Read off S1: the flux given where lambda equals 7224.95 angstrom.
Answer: 14.37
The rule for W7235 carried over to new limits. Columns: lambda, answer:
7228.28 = 14.83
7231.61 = 15.12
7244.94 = 14.52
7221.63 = 14.71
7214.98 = 13.01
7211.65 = 13.67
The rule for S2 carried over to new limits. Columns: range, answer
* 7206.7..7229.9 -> 12.99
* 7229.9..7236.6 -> 15.12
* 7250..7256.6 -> 14.98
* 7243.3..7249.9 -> 14.52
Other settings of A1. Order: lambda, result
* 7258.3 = 14.58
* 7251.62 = 14.98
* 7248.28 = 15.17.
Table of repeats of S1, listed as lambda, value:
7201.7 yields 13.98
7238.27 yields 15.5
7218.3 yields 12.99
